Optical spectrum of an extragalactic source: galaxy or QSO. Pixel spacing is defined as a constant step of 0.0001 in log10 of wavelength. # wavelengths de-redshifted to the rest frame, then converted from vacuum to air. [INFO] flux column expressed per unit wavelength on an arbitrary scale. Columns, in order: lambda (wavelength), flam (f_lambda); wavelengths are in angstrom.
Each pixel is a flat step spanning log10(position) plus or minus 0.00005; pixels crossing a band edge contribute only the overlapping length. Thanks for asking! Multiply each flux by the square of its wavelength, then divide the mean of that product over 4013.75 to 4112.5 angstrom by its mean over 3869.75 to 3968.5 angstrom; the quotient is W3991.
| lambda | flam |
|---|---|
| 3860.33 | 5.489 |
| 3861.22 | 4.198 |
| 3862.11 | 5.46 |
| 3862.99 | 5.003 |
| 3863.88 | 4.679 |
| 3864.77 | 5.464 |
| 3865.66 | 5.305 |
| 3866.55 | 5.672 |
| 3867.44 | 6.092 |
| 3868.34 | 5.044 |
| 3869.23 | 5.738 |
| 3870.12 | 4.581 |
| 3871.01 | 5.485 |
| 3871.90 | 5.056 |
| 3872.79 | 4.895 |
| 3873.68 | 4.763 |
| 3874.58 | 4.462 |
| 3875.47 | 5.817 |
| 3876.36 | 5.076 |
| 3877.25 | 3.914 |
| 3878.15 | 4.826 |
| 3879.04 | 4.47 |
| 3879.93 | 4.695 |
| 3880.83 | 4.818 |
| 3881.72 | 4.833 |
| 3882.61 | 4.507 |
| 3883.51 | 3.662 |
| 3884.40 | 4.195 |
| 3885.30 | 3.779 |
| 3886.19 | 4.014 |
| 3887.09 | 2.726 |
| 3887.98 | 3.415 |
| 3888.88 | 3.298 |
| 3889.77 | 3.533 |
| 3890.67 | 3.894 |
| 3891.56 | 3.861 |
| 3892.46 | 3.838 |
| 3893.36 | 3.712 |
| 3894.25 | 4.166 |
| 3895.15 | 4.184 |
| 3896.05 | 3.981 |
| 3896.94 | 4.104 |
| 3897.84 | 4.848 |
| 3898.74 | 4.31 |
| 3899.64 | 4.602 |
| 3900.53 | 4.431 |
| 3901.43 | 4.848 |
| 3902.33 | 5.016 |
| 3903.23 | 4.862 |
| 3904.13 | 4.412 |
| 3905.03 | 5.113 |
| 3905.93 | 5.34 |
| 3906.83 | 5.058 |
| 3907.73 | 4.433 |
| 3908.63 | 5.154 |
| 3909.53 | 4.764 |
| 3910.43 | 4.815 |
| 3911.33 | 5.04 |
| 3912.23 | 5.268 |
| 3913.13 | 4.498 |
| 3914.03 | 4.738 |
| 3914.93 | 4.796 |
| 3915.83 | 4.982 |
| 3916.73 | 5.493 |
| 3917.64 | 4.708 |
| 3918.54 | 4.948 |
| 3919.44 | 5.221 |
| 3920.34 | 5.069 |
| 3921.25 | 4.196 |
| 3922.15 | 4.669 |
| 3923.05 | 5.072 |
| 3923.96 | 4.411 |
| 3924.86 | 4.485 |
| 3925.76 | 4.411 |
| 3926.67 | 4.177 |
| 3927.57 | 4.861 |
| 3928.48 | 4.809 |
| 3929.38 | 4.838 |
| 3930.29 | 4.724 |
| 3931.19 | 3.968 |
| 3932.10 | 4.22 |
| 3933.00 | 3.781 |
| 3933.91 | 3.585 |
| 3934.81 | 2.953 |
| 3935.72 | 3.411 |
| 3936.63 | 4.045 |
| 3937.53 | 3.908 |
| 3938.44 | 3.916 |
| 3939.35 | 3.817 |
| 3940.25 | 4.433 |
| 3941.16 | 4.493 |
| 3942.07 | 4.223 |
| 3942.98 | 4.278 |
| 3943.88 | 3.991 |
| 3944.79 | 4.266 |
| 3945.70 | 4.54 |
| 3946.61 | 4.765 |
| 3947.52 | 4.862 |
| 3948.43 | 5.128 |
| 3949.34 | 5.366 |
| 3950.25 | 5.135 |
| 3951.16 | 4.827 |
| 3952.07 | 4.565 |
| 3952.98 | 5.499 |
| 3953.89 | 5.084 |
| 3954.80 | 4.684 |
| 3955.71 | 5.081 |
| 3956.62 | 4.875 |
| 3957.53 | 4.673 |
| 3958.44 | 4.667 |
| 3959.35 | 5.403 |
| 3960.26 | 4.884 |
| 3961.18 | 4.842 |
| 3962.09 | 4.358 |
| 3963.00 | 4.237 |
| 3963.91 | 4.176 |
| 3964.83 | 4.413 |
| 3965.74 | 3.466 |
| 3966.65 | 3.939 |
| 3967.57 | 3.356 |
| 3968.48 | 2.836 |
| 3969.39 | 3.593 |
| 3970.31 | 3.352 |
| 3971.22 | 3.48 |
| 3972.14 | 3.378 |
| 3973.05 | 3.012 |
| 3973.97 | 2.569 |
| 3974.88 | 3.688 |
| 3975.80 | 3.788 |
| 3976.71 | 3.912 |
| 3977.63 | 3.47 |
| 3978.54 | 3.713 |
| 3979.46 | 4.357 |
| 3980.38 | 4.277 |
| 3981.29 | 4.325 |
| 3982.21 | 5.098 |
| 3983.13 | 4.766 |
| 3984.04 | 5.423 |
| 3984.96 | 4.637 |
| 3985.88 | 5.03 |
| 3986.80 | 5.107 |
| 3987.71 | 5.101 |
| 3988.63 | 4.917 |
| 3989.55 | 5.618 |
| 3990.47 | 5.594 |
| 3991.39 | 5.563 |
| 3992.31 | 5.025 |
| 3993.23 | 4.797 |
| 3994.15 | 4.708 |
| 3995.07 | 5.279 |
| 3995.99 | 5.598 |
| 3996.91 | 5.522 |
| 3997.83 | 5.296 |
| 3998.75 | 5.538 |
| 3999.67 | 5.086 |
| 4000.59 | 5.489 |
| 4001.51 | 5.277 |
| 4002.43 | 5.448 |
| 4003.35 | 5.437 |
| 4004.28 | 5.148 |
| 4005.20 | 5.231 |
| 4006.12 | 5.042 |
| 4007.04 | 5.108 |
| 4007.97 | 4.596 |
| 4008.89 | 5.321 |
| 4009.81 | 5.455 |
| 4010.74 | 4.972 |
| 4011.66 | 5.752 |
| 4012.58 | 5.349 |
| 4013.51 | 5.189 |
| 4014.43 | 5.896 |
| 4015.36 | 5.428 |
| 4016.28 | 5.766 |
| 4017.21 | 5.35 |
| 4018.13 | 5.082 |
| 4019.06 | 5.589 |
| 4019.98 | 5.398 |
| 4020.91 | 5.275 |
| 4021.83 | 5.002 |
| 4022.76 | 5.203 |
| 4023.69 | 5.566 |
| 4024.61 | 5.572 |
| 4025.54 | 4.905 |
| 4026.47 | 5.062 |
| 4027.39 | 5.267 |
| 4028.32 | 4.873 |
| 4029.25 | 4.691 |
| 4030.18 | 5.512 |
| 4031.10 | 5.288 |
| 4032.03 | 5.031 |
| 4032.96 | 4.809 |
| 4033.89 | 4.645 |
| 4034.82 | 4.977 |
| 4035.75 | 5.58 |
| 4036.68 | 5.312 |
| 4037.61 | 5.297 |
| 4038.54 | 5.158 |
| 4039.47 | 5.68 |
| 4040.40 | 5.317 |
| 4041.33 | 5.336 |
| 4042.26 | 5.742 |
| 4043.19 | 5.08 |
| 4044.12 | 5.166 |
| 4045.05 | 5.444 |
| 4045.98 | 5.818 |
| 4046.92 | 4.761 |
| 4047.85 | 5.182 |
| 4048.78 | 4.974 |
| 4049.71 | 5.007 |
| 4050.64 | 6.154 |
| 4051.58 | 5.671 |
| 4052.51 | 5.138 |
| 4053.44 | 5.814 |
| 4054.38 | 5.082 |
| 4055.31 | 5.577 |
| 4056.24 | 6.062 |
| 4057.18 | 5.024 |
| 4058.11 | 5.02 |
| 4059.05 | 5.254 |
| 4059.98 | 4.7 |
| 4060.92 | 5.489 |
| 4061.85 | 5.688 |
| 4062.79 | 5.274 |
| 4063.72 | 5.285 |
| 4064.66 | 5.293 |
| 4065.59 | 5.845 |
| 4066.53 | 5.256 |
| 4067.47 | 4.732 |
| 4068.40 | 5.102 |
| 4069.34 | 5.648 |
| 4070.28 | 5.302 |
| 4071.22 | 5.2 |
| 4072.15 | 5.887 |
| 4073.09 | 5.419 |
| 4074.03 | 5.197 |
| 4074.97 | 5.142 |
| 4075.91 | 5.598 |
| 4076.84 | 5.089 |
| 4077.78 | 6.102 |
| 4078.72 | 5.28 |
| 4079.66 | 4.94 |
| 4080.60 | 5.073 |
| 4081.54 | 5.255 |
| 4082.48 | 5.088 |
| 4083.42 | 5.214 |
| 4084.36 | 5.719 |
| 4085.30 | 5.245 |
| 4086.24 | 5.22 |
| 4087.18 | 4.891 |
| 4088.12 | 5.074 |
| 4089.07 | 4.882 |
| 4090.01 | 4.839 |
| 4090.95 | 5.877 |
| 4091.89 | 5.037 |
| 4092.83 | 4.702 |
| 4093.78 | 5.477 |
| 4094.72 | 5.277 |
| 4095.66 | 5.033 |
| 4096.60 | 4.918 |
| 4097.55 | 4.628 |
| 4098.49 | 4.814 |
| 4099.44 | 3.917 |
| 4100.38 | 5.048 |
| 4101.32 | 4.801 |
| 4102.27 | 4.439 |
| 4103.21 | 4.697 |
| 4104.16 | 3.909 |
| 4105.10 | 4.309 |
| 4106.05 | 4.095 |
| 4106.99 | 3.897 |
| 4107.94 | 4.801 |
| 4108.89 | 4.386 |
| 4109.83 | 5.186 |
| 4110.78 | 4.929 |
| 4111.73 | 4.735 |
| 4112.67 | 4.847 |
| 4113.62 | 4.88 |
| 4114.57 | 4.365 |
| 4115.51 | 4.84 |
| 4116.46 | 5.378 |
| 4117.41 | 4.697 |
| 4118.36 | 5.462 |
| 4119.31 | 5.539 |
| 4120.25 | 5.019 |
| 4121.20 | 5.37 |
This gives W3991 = 1.2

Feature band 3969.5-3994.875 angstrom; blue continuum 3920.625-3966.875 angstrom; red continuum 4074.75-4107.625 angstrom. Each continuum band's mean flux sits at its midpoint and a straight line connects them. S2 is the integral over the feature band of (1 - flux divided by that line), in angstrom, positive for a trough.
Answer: 1.10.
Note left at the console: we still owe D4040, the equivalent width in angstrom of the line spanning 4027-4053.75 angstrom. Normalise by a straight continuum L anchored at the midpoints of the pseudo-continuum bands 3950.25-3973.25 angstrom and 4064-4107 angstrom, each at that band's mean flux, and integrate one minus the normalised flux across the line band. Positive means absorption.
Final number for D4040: -2.67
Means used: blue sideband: 4.3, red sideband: 5.06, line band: 5.26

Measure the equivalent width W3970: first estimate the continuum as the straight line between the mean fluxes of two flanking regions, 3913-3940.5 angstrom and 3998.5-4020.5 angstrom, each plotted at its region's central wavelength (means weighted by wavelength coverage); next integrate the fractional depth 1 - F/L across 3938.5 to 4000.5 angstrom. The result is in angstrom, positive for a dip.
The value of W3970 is 4.5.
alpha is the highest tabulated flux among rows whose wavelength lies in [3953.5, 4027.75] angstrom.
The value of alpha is 5.896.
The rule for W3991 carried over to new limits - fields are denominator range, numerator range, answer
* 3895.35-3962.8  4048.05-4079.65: 1.24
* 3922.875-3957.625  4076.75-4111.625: 1.19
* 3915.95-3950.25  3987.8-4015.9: 1.23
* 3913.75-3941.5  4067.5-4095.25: 1.29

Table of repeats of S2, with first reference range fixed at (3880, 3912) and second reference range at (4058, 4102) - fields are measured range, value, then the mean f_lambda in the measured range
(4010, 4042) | -2.2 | 5.27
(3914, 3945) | 0.7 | 4.39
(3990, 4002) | -1.2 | 5.29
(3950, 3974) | 2.0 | 4.26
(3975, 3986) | 0.9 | 4.36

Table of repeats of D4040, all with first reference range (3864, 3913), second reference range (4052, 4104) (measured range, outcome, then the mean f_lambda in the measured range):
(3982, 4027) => -2.7 angstrom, 5.26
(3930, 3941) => 2.0 angstrom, 3.9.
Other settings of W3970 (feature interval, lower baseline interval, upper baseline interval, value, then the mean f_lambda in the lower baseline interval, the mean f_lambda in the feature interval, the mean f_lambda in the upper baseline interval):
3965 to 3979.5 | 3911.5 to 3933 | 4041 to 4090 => 4.22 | 4.71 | 3.49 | 5.31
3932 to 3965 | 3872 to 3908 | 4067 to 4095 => 1.22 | 4.37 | 4.47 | 5.25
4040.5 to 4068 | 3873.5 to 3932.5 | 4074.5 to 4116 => -2.88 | 4.52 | 5.34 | 4.92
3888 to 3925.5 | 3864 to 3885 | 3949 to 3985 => 0.86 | 4.91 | 4.58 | 4.27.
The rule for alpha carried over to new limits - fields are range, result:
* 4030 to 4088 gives 6.154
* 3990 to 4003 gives 5.598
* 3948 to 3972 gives 5.499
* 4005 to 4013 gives 5.752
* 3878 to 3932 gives 5.493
